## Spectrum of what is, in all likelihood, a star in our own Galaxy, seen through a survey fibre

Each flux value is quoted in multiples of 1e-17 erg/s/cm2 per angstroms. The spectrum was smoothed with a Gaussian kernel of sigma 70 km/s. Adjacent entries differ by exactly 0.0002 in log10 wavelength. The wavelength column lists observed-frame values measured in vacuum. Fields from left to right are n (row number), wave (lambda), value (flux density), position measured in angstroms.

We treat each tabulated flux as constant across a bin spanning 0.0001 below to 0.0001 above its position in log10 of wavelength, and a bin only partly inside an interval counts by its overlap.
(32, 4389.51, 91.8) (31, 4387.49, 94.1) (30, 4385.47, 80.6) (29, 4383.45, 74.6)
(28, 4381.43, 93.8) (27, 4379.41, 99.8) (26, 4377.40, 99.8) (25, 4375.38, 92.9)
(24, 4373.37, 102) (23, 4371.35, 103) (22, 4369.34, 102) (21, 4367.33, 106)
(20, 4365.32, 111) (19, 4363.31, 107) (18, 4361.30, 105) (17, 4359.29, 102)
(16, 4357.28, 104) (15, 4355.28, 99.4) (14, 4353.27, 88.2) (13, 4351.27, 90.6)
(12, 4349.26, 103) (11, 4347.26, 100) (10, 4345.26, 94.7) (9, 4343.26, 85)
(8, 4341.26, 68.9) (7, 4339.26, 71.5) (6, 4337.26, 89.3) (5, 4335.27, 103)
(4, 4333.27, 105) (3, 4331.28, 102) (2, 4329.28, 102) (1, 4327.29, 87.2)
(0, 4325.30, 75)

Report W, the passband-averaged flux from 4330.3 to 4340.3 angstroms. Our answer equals 94.1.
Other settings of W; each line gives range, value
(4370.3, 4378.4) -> 99.4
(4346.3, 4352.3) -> 97.8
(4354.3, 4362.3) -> 103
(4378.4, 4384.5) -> 89.4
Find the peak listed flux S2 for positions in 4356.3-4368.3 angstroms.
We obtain 111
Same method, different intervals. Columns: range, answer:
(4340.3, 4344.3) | 85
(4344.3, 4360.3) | 104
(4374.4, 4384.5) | 99.8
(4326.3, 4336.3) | 105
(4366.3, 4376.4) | 106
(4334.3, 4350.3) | 103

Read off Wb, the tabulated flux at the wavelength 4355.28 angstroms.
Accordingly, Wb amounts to 99.4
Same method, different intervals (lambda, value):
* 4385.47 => 80.6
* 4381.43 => 93.8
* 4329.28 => 102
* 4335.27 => 103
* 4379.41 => 99.8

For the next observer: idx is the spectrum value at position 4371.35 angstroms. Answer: 103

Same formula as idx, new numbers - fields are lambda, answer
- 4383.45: 74.6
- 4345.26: 94.7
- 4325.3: 75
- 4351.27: 90.6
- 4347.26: 100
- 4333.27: 105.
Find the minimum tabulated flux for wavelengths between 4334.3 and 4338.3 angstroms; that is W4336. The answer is 89.3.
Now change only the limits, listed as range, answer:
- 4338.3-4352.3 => 68.9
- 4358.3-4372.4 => 102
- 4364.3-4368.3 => 106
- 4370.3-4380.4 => 92.9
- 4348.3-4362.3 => 88.2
